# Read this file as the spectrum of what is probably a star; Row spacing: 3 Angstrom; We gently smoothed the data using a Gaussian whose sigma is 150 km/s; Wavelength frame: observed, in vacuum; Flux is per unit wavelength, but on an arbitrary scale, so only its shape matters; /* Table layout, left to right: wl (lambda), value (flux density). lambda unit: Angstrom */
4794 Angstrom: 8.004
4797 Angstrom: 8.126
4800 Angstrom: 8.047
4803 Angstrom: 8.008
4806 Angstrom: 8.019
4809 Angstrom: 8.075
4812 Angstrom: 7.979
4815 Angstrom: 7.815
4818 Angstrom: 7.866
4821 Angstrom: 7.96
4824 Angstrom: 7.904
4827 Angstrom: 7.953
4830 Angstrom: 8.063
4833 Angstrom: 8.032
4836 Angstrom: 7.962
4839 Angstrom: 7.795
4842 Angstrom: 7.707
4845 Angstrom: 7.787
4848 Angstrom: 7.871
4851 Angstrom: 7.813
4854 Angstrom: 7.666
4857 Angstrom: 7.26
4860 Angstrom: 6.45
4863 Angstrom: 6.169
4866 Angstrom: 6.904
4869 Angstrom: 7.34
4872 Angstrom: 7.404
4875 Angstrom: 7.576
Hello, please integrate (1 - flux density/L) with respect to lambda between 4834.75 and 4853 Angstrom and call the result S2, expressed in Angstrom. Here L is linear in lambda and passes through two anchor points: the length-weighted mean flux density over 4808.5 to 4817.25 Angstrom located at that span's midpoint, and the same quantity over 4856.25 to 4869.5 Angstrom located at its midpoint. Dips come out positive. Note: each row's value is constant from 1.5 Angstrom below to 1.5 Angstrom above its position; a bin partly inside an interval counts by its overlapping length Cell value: -1.5 Angstrom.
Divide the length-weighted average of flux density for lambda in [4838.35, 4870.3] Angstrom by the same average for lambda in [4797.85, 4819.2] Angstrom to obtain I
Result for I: 0.9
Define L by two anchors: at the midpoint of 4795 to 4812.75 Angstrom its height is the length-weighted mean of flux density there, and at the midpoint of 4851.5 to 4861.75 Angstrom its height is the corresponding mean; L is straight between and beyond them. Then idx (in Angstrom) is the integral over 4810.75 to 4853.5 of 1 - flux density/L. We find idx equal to -1.79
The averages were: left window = 8.04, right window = 7.17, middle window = 7.89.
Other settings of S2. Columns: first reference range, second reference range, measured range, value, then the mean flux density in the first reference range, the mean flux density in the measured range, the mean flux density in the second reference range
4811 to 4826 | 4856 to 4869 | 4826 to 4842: -0.9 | 7.9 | 7.94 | 6.75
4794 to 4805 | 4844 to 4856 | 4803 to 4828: 0.0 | 8.05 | 7.95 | 7.76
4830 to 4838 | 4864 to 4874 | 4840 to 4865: 0.8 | 8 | 7.34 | 7.18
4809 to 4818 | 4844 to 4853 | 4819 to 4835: -0.2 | 7.92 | 7.98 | 7.82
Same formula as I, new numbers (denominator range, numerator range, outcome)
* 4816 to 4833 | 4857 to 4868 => 0.84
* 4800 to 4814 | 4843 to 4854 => 0.97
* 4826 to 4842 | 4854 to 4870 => 0.87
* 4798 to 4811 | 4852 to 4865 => 0.86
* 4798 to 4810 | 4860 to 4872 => 0.85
